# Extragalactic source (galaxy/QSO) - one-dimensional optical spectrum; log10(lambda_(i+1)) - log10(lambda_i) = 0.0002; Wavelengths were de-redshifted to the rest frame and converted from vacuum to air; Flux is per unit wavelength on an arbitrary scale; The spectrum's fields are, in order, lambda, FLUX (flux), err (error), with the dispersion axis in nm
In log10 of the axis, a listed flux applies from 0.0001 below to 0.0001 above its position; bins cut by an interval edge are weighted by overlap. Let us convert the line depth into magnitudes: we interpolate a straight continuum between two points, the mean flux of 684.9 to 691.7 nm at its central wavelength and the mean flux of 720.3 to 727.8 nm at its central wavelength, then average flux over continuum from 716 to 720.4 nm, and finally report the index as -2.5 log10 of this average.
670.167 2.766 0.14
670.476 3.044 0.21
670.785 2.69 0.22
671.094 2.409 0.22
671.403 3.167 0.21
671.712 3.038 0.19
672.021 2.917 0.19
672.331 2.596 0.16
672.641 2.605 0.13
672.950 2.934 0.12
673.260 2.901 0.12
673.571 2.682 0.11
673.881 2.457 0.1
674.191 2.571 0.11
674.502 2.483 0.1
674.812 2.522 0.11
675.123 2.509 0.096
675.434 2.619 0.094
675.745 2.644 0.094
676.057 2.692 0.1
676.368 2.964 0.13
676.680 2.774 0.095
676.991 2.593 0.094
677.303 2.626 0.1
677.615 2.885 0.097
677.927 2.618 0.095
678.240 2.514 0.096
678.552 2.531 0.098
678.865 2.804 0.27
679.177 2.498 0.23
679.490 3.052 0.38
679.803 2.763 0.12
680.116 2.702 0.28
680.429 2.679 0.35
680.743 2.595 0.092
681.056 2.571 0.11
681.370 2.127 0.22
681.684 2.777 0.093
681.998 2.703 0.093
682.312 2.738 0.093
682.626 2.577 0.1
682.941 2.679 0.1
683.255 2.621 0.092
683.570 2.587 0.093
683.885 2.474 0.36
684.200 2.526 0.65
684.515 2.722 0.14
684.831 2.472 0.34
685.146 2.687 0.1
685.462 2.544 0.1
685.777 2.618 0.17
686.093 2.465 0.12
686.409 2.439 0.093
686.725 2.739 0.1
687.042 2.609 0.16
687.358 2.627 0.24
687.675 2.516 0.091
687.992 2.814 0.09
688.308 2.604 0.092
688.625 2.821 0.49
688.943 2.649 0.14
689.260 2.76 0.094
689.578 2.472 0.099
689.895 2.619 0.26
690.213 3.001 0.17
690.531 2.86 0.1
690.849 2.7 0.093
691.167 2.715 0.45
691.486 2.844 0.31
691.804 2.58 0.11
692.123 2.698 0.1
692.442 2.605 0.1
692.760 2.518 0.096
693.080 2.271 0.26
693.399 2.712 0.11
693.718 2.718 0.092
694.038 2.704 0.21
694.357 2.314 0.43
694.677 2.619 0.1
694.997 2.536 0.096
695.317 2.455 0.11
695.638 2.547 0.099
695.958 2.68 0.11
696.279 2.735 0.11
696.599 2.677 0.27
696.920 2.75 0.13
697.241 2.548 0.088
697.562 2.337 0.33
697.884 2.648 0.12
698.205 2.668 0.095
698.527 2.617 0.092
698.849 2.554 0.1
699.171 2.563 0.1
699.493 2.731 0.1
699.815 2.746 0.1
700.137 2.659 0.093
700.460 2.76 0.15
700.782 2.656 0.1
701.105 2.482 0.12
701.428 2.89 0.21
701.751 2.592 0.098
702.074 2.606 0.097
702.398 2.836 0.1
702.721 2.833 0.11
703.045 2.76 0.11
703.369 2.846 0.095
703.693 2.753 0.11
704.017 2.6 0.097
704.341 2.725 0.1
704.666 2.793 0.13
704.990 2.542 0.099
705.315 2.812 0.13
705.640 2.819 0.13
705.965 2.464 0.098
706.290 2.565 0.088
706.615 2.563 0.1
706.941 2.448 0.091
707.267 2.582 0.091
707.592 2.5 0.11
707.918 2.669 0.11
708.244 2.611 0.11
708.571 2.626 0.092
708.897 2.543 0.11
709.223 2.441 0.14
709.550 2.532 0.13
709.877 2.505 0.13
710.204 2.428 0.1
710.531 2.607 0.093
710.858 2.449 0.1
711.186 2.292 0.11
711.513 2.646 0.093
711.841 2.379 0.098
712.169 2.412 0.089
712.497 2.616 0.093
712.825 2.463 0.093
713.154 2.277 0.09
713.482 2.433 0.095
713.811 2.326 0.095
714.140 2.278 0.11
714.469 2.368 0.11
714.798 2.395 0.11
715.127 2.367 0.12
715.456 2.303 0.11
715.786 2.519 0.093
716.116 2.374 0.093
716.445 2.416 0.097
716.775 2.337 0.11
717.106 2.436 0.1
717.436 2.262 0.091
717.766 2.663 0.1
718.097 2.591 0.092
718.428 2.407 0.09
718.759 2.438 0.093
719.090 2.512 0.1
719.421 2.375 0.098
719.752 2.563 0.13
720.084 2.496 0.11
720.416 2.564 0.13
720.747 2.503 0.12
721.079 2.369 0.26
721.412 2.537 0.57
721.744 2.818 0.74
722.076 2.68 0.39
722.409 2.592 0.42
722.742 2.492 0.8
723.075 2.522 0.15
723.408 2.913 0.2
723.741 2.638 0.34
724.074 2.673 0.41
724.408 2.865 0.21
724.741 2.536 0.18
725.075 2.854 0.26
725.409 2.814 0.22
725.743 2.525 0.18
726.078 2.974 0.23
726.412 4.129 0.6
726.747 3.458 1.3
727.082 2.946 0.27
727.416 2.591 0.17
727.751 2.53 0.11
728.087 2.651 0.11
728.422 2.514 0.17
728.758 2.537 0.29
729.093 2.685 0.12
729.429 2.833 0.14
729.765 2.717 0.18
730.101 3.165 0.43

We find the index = 0.12 mag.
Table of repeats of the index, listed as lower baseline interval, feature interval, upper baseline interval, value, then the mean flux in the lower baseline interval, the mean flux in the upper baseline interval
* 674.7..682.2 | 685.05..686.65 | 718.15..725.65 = 0.04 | 2.66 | 2.6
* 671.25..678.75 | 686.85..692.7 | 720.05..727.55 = 0.01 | 2.7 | 2.77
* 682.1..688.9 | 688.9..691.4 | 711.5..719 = -0.06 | 2.61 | 2.42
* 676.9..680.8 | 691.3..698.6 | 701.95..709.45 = 0.03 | 2.68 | 2.65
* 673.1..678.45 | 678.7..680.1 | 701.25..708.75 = -0.05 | 2.65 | 2.67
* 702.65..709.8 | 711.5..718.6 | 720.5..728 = 0.12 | 2.63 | 2.77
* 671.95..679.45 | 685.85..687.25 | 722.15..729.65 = 0.05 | 2.67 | 2.78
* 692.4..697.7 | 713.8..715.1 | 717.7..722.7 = 0.09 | 2.57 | 2.54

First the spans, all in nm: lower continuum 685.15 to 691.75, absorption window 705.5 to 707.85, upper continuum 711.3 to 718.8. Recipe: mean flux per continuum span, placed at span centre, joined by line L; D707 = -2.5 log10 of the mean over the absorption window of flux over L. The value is -0.03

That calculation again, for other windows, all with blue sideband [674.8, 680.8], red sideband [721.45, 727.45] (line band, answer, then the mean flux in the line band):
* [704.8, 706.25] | 0.05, 2.65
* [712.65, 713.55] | 0.17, 2.39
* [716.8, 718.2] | 0.14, 2.47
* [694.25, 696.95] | 0.06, 2.59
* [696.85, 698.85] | 0.07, 2.58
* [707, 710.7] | 0.10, 2.55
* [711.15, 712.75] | 0.13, 2.48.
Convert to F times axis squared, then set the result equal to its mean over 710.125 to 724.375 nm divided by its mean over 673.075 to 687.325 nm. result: 1.05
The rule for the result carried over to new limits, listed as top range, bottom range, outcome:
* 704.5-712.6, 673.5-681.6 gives 1.06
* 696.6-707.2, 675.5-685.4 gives 1.07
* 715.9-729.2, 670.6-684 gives 1.13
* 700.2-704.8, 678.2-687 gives 1.10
